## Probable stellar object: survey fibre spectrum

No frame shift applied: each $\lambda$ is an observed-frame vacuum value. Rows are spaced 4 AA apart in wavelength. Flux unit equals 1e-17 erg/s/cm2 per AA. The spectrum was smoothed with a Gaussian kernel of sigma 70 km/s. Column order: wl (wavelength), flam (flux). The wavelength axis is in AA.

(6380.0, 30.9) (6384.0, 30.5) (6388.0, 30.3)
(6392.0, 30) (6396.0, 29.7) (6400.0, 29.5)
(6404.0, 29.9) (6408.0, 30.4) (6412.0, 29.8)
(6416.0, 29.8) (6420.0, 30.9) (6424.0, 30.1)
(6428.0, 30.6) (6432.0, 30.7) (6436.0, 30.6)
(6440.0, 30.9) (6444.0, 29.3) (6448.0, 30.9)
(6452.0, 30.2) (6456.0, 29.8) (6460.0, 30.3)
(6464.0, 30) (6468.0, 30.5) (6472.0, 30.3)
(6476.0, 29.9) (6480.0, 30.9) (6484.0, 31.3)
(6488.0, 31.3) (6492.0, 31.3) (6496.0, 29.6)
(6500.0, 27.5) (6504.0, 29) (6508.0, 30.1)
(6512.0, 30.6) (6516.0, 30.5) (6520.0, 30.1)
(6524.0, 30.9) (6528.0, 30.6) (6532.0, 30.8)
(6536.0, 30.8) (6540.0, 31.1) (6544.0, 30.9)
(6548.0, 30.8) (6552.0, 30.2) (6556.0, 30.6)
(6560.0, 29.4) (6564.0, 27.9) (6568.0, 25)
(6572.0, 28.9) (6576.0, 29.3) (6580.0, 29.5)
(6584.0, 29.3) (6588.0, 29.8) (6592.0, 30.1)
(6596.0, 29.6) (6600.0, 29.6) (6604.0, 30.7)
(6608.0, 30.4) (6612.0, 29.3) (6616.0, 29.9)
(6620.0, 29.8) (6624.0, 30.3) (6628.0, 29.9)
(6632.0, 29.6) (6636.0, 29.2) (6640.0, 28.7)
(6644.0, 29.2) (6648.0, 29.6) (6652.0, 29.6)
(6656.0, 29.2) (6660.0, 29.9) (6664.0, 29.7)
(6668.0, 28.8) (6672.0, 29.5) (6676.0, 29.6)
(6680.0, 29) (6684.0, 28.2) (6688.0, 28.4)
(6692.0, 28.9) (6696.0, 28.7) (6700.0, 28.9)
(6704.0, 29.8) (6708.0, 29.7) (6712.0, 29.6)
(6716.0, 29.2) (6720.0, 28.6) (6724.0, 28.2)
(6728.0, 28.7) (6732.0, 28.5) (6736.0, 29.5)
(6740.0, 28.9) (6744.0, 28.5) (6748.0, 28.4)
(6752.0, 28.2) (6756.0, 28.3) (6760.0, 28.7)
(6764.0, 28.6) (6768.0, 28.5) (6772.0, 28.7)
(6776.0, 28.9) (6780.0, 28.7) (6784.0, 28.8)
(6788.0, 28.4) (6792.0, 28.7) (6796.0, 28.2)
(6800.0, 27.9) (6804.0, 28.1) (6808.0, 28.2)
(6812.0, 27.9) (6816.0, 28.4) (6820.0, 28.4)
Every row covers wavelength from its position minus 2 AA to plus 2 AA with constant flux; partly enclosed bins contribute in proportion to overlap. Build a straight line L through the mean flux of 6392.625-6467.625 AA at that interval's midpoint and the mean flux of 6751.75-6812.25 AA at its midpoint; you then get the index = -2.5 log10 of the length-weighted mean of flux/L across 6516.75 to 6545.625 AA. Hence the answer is -0.037 mag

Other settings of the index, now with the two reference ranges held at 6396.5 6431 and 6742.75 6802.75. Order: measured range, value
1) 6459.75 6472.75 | -0.01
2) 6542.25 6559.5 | -0.04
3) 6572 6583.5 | 0.00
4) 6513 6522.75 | -0.03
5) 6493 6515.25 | 0.01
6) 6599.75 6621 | -0.03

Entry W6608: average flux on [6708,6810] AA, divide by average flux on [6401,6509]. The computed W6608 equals 0.95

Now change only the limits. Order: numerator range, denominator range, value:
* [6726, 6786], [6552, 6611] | 0.98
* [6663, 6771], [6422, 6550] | 0.95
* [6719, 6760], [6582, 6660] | 0.96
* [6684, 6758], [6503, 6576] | 0.96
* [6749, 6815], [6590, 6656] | 0.96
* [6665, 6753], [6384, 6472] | 0.96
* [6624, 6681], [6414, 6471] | 0.97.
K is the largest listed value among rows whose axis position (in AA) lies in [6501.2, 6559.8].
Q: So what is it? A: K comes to 31.1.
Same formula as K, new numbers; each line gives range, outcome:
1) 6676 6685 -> 29.6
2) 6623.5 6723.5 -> 30.3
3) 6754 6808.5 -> 28.9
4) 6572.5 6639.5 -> 30.7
